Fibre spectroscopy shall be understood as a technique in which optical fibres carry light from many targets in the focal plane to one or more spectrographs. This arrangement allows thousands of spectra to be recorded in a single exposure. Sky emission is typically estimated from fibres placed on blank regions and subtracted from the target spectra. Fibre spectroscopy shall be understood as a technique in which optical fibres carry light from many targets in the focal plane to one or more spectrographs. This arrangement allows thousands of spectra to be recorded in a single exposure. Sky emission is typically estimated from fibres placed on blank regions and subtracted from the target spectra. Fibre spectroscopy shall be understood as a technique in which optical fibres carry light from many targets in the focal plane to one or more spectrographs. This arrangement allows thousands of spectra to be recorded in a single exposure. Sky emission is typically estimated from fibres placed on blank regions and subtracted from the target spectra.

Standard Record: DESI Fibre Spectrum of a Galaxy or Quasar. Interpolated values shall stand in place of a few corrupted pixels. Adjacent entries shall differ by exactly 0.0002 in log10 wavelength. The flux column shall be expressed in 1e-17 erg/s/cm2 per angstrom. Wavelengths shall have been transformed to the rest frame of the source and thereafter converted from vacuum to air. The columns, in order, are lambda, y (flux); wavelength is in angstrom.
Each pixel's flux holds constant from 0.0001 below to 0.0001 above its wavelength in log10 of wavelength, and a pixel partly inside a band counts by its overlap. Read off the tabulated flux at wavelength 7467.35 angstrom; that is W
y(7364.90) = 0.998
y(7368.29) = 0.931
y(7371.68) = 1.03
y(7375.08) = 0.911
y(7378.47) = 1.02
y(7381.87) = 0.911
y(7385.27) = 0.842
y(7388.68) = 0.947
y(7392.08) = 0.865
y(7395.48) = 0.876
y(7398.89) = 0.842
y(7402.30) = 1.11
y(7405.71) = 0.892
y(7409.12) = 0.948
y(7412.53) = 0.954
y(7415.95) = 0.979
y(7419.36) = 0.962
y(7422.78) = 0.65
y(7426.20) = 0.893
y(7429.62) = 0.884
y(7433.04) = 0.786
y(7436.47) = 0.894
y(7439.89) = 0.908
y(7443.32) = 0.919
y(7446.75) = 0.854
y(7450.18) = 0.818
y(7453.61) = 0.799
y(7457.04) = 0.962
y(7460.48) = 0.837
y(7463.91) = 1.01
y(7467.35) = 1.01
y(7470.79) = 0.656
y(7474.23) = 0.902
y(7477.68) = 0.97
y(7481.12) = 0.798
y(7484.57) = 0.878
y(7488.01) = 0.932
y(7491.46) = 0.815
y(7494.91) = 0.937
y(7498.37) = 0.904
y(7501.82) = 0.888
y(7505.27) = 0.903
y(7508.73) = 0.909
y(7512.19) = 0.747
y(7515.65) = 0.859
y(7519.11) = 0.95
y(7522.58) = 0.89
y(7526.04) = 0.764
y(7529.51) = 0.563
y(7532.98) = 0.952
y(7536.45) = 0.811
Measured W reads 1.01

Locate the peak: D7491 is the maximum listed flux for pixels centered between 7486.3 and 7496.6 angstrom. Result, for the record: 0.937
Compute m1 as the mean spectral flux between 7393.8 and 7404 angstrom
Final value 0.942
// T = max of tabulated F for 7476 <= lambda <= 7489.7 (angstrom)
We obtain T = 0.97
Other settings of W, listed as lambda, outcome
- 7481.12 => 0.798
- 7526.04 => 0.764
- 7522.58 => 0.89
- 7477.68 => 0.97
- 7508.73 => 0.909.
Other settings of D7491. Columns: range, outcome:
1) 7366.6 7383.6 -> 1.03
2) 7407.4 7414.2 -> 0.954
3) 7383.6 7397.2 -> 0.947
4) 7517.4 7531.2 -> 0.95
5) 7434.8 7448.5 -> 0.919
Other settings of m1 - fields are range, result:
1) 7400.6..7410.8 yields 0.983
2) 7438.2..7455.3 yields 0.859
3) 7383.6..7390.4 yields 0.894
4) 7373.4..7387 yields 0.921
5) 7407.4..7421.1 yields 0.96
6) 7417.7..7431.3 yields 0.847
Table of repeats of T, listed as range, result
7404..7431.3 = 0.979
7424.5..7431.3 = 0.893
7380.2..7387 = 0.911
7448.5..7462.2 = 0.962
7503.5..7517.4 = 0.909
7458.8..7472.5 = 1.01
